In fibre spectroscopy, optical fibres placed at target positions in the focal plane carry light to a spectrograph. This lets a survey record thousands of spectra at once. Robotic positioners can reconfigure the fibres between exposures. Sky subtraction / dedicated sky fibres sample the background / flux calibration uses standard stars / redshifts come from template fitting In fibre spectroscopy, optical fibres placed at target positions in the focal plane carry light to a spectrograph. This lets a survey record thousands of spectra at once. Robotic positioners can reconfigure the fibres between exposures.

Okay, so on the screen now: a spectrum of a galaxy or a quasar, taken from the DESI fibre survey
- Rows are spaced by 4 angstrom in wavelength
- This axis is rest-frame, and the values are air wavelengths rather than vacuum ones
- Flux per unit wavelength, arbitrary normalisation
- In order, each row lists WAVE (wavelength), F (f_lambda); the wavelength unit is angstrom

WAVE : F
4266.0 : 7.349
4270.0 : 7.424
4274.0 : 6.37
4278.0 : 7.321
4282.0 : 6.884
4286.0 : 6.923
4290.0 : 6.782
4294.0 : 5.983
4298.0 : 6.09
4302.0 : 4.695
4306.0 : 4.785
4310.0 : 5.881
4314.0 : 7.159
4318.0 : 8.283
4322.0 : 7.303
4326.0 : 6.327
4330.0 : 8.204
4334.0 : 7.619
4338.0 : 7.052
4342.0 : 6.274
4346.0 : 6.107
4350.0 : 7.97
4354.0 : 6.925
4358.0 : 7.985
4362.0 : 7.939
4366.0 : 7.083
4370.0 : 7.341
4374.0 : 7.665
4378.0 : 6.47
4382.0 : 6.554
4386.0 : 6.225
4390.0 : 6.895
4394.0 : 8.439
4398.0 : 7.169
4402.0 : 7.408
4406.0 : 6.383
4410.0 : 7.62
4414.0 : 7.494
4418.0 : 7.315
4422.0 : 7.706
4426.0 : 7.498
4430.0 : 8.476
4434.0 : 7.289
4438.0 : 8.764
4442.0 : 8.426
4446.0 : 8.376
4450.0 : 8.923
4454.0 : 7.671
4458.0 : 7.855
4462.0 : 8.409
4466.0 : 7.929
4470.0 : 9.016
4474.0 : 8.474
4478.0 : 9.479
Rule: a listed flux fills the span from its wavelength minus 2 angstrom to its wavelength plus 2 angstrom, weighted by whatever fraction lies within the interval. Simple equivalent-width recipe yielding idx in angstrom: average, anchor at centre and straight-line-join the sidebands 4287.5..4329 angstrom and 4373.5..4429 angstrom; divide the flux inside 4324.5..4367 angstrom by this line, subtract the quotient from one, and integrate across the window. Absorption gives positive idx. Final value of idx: -3.3 angstrom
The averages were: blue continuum 6.38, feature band 7.24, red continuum 7.21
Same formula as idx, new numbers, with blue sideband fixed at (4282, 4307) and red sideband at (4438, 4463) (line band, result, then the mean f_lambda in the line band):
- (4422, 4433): 0.13 angstrom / 7.87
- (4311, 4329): -2.45 angstrom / 7.24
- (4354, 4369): -1.20 angstrom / 7.55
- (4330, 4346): -0.94 angstrom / 7.03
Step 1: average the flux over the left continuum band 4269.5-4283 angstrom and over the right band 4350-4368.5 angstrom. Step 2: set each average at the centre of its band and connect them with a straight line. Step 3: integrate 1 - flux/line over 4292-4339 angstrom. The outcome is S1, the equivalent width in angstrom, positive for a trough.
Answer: 4.1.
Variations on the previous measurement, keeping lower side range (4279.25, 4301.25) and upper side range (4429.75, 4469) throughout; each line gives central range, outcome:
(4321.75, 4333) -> -0.71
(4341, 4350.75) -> 0.54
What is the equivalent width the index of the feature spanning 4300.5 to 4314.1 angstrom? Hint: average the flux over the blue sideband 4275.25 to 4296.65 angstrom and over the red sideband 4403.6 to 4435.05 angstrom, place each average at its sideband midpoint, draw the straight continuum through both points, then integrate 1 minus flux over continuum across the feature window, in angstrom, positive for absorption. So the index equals 2.80 angstrom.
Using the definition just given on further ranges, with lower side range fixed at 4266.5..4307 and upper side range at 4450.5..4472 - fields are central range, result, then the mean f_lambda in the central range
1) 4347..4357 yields -0.40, 7.37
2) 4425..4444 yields -0.41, 8.12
